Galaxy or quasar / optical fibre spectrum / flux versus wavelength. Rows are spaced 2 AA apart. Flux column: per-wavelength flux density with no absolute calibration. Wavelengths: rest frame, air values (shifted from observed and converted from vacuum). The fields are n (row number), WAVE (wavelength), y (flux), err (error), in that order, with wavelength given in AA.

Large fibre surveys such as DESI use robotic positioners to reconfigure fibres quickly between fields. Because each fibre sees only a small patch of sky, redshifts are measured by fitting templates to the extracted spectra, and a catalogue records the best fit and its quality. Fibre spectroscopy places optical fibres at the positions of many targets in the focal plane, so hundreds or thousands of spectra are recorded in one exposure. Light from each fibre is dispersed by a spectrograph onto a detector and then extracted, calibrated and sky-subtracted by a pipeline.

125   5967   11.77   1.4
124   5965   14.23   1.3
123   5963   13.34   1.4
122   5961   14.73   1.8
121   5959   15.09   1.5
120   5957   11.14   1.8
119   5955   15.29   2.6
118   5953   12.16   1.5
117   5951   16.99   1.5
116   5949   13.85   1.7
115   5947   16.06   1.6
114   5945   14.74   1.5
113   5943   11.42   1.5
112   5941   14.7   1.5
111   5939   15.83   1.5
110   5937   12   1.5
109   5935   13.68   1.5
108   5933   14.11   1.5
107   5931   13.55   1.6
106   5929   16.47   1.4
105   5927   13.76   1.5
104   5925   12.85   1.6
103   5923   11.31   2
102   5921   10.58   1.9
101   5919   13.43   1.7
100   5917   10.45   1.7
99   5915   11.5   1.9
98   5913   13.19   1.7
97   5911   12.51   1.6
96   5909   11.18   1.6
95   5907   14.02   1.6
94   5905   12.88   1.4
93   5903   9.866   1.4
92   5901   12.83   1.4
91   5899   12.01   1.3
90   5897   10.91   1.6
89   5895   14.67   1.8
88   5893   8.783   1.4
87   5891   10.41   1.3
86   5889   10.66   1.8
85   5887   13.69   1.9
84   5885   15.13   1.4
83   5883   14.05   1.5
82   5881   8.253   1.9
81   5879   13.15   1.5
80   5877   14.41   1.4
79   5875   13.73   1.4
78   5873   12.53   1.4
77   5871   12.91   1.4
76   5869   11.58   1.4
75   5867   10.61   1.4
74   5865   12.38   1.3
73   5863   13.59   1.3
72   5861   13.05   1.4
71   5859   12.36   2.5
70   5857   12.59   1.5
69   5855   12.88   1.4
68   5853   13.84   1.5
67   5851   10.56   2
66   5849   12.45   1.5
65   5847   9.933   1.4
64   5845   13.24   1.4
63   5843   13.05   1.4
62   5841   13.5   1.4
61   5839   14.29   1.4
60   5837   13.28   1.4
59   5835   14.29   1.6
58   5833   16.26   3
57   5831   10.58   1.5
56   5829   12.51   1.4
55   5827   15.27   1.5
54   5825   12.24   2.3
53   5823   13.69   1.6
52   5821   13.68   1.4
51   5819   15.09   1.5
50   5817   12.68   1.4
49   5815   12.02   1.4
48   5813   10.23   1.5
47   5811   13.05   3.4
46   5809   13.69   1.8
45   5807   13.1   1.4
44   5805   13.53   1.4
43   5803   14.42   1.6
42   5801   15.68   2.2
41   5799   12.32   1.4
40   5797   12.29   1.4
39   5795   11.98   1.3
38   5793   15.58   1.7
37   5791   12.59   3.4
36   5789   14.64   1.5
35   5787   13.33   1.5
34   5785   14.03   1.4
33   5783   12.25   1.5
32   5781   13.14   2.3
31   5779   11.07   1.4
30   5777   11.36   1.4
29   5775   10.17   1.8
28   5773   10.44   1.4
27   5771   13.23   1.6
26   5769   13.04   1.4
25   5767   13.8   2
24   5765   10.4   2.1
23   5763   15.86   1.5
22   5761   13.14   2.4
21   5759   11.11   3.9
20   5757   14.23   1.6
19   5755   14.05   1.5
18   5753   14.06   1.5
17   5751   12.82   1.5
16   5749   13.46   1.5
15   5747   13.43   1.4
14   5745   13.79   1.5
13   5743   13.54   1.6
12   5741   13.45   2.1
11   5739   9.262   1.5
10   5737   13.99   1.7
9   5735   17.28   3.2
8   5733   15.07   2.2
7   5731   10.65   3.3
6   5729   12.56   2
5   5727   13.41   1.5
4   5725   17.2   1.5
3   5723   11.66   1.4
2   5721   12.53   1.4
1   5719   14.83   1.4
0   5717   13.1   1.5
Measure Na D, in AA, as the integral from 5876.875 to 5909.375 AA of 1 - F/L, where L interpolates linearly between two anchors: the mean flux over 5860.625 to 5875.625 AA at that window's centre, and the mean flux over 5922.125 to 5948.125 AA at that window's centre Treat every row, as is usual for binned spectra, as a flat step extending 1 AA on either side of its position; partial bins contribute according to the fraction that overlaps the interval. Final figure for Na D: 2.2 AA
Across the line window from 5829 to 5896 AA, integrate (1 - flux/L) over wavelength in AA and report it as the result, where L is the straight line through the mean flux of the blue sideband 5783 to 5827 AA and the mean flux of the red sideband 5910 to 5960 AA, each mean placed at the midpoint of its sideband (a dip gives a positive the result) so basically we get 3.87 AA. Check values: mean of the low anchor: 13.3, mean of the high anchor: 13.5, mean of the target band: 12.6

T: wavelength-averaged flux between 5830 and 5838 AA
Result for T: 13.6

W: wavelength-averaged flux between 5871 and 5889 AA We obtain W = 13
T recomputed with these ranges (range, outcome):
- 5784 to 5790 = 14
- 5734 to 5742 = 13.5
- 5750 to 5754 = 13.4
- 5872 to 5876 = 13.1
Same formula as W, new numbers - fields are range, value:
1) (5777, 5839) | 13.3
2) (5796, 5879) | 13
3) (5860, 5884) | 12.5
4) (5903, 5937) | 12.7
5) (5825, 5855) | 13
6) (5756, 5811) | 13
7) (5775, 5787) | 12.3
